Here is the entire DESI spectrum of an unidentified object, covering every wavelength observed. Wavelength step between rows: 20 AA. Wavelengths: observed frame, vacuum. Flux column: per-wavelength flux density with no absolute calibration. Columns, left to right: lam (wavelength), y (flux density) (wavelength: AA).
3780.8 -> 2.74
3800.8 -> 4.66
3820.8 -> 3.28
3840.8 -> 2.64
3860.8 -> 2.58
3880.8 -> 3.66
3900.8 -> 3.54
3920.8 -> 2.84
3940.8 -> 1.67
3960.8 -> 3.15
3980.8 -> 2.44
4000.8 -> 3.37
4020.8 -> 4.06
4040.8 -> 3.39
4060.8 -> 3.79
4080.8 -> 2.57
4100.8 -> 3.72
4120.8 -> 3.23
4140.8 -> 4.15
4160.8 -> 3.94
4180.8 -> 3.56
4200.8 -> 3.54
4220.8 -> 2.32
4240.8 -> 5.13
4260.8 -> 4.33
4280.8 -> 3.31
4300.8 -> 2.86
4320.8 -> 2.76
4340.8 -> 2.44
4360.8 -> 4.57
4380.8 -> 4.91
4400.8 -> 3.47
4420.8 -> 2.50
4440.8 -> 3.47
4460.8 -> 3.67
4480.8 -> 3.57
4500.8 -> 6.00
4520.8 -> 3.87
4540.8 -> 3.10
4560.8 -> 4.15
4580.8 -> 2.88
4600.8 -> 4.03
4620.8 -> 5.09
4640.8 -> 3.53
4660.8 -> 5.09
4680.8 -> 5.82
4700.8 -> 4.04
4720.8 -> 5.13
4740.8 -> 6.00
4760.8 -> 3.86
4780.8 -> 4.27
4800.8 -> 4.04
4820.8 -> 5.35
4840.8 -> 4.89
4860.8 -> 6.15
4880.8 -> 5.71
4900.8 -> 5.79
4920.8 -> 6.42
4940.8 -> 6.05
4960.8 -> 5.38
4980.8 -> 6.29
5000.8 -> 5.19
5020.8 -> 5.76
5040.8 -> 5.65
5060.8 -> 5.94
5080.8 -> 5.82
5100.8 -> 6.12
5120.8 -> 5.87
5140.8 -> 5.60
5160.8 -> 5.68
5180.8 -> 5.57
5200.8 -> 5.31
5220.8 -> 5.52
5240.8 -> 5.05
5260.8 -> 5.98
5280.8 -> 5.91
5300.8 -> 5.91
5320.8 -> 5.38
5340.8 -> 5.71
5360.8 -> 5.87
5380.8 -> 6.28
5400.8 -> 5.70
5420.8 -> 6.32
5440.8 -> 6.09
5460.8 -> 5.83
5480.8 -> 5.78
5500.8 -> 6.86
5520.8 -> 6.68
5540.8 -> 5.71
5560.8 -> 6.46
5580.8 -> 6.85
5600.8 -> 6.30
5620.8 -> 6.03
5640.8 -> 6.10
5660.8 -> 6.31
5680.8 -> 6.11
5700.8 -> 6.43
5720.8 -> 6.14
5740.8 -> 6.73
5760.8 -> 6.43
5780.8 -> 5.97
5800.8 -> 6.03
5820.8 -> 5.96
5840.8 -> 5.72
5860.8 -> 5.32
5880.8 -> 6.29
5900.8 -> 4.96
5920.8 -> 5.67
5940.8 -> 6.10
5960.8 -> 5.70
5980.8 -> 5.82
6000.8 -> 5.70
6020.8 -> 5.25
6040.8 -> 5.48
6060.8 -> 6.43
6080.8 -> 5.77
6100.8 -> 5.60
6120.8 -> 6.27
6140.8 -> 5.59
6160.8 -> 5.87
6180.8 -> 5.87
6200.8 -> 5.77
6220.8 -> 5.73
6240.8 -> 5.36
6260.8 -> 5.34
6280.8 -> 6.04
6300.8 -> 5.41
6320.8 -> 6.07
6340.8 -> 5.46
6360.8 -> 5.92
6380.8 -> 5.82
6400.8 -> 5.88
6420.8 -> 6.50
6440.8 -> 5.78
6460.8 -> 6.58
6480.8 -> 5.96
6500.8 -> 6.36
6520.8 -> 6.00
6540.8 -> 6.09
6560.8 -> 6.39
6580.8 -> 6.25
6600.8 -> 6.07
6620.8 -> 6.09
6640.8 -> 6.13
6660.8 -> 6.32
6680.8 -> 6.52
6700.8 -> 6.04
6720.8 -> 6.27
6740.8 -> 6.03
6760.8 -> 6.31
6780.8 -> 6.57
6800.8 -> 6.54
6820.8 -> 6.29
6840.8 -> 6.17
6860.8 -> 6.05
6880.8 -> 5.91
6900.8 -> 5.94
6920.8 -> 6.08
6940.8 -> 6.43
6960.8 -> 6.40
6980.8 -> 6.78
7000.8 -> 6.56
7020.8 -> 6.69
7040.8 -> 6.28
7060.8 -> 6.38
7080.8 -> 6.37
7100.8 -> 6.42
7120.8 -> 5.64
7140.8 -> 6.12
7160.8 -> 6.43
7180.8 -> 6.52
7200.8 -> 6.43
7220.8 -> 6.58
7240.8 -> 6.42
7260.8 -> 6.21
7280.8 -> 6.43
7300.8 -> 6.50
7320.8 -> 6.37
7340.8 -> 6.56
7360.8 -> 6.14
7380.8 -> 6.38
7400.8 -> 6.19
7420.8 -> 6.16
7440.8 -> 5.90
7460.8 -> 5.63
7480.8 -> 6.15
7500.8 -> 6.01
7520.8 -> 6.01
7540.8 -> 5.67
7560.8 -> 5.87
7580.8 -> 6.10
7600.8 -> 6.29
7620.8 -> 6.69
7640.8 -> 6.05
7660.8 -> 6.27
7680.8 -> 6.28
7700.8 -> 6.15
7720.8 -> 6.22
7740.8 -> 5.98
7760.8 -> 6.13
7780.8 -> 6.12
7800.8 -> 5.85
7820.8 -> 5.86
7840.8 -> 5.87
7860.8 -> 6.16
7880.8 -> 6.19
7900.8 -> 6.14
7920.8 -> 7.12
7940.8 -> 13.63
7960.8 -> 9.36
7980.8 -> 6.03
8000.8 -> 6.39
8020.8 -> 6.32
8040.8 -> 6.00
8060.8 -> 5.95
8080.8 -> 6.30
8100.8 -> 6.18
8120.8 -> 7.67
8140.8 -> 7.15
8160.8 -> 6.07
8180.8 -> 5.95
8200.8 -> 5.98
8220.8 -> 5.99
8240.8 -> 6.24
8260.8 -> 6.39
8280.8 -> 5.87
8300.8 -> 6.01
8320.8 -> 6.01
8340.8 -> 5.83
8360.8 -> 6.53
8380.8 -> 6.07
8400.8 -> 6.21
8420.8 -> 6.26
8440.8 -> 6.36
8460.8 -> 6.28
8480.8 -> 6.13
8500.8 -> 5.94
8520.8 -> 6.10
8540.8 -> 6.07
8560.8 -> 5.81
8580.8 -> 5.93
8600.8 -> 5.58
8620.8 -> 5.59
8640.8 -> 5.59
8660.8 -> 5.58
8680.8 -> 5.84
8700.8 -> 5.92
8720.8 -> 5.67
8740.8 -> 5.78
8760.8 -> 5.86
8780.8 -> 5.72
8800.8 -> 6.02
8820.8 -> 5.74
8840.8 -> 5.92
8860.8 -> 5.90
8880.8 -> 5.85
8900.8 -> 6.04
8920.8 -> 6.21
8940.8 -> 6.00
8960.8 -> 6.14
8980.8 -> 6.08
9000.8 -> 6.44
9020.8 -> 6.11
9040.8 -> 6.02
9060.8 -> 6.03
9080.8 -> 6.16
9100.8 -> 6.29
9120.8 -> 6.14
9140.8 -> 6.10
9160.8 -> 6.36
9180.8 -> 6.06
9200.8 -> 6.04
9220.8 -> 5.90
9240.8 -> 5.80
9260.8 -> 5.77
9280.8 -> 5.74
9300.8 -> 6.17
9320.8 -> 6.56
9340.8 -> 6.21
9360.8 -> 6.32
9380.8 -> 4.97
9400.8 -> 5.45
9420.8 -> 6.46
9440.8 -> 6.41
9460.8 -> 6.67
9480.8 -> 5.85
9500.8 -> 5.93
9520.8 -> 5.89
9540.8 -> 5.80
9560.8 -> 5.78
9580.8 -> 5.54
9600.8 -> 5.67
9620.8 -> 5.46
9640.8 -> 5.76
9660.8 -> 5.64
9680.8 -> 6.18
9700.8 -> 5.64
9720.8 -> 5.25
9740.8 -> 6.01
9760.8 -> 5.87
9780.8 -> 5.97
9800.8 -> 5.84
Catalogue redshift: 0.209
